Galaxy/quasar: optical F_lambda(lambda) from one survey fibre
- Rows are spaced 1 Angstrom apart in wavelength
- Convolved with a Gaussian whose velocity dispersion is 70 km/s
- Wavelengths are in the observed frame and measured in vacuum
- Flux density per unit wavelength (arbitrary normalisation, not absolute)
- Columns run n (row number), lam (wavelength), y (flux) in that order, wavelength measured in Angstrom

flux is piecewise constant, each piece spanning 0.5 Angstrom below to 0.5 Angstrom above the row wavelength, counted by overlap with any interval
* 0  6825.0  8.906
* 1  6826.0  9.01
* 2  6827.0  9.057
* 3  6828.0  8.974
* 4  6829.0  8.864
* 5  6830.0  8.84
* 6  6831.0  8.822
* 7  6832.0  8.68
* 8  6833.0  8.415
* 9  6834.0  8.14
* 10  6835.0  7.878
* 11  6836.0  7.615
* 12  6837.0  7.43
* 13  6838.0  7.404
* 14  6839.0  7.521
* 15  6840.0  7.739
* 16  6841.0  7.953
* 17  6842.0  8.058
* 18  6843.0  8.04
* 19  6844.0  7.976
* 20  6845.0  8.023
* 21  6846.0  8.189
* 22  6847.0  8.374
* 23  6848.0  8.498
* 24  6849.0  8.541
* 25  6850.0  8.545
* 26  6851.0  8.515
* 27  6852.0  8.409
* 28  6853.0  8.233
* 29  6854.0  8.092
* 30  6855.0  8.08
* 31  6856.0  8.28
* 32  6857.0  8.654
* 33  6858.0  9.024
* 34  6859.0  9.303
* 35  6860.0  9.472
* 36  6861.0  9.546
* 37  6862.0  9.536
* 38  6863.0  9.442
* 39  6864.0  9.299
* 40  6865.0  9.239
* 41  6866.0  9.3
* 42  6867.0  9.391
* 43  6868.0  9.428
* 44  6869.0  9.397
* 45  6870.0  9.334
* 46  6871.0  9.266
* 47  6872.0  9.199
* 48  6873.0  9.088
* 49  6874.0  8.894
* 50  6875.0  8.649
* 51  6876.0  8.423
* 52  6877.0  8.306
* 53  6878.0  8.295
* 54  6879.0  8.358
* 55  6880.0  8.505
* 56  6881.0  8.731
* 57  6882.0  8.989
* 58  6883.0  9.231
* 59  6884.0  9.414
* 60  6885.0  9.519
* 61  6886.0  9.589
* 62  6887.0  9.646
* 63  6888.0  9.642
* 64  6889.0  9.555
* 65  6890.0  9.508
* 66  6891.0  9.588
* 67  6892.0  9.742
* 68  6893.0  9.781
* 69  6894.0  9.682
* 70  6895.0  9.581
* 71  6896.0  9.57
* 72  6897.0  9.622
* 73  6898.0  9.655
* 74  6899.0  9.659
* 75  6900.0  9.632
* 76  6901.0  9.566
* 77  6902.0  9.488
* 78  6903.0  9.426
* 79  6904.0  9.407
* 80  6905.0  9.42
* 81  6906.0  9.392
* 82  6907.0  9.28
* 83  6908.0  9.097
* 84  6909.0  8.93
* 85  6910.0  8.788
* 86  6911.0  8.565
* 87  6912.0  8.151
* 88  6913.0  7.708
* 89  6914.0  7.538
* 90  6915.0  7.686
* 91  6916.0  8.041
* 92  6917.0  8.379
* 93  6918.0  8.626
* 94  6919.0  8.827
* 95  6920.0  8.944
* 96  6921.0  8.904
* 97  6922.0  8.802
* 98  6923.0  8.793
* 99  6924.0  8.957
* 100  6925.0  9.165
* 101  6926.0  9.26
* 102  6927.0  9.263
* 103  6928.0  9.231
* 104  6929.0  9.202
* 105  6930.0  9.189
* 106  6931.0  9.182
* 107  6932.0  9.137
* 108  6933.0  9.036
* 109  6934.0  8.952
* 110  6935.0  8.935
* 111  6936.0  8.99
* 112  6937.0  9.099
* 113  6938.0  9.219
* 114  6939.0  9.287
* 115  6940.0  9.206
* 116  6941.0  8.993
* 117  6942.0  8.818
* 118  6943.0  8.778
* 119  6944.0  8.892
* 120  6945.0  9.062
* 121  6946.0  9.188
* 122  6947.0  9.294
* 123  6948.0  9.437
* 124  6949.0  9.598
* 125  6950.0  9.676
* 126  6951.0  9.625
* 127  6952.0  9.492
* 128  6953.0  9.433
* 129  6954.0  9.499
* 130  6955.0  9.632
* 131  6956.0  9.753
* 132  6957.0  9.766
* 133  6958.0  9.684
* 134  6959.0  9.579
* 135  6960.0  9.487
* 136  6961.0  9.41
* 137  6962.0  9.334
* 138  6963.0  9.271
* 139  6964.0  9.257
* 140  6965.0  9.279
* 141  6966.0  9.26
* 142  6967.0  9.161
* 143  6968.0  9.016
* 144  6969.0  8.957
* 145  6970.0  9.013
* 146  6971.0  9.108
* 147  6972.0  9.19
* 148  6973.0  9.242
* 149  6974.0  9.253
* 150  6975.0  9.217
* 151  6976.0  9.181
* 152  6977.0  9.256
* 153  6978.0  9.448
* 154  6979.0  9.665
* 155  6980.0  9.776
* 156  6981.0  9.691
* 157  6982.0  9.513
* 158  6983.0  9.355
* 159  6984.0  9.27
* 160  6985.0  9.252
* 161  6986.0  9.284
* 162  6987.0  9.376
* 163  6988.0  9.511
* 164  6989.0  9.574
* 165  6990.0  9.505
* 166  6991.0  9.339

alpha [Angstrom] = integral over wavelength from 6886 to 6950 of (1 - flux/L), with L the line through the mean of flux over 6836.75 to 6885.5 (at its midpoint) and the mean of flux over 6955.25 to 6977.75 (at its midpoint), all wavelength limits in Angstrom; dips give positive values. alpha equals -0.72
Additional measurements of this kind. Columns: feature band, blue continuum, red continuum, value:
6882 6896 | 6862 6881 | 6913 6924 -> -1.2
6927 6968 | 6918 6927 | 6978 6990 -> -0.5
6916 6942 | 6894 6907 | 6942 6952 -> 1.0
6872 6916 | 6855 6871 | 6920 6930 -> 0.2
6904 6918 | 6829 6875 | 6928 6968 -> 0.7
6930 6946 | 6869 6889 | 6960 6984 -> 0.3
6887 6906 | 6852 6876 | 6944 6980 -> -0.9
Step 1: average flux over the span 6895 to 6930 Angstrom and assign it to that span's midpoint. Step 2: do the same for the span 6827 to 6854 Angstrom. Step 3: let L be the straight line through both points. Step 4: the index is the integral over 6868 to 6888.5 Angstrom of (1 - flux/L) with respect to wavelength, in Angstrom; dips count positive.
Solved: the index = -1.0 Angstrom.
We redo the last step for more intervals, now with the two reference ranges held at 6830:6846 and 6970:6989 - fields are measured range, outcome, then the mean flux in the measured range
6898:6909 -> -1.0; 9.42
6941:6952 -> -0.2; 9.24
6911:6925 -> 0.5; 8.44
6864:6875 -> -1.2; 9.23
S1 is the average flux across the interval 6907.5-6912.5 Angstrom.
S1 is 8.71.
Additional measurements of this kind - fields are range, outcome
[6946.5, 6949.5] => 9.44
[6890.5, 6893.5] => 9.7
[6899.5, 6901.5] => 9.6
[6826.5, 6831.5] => 8.91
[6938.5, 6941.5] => 9.16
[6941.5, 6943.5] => 8.8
